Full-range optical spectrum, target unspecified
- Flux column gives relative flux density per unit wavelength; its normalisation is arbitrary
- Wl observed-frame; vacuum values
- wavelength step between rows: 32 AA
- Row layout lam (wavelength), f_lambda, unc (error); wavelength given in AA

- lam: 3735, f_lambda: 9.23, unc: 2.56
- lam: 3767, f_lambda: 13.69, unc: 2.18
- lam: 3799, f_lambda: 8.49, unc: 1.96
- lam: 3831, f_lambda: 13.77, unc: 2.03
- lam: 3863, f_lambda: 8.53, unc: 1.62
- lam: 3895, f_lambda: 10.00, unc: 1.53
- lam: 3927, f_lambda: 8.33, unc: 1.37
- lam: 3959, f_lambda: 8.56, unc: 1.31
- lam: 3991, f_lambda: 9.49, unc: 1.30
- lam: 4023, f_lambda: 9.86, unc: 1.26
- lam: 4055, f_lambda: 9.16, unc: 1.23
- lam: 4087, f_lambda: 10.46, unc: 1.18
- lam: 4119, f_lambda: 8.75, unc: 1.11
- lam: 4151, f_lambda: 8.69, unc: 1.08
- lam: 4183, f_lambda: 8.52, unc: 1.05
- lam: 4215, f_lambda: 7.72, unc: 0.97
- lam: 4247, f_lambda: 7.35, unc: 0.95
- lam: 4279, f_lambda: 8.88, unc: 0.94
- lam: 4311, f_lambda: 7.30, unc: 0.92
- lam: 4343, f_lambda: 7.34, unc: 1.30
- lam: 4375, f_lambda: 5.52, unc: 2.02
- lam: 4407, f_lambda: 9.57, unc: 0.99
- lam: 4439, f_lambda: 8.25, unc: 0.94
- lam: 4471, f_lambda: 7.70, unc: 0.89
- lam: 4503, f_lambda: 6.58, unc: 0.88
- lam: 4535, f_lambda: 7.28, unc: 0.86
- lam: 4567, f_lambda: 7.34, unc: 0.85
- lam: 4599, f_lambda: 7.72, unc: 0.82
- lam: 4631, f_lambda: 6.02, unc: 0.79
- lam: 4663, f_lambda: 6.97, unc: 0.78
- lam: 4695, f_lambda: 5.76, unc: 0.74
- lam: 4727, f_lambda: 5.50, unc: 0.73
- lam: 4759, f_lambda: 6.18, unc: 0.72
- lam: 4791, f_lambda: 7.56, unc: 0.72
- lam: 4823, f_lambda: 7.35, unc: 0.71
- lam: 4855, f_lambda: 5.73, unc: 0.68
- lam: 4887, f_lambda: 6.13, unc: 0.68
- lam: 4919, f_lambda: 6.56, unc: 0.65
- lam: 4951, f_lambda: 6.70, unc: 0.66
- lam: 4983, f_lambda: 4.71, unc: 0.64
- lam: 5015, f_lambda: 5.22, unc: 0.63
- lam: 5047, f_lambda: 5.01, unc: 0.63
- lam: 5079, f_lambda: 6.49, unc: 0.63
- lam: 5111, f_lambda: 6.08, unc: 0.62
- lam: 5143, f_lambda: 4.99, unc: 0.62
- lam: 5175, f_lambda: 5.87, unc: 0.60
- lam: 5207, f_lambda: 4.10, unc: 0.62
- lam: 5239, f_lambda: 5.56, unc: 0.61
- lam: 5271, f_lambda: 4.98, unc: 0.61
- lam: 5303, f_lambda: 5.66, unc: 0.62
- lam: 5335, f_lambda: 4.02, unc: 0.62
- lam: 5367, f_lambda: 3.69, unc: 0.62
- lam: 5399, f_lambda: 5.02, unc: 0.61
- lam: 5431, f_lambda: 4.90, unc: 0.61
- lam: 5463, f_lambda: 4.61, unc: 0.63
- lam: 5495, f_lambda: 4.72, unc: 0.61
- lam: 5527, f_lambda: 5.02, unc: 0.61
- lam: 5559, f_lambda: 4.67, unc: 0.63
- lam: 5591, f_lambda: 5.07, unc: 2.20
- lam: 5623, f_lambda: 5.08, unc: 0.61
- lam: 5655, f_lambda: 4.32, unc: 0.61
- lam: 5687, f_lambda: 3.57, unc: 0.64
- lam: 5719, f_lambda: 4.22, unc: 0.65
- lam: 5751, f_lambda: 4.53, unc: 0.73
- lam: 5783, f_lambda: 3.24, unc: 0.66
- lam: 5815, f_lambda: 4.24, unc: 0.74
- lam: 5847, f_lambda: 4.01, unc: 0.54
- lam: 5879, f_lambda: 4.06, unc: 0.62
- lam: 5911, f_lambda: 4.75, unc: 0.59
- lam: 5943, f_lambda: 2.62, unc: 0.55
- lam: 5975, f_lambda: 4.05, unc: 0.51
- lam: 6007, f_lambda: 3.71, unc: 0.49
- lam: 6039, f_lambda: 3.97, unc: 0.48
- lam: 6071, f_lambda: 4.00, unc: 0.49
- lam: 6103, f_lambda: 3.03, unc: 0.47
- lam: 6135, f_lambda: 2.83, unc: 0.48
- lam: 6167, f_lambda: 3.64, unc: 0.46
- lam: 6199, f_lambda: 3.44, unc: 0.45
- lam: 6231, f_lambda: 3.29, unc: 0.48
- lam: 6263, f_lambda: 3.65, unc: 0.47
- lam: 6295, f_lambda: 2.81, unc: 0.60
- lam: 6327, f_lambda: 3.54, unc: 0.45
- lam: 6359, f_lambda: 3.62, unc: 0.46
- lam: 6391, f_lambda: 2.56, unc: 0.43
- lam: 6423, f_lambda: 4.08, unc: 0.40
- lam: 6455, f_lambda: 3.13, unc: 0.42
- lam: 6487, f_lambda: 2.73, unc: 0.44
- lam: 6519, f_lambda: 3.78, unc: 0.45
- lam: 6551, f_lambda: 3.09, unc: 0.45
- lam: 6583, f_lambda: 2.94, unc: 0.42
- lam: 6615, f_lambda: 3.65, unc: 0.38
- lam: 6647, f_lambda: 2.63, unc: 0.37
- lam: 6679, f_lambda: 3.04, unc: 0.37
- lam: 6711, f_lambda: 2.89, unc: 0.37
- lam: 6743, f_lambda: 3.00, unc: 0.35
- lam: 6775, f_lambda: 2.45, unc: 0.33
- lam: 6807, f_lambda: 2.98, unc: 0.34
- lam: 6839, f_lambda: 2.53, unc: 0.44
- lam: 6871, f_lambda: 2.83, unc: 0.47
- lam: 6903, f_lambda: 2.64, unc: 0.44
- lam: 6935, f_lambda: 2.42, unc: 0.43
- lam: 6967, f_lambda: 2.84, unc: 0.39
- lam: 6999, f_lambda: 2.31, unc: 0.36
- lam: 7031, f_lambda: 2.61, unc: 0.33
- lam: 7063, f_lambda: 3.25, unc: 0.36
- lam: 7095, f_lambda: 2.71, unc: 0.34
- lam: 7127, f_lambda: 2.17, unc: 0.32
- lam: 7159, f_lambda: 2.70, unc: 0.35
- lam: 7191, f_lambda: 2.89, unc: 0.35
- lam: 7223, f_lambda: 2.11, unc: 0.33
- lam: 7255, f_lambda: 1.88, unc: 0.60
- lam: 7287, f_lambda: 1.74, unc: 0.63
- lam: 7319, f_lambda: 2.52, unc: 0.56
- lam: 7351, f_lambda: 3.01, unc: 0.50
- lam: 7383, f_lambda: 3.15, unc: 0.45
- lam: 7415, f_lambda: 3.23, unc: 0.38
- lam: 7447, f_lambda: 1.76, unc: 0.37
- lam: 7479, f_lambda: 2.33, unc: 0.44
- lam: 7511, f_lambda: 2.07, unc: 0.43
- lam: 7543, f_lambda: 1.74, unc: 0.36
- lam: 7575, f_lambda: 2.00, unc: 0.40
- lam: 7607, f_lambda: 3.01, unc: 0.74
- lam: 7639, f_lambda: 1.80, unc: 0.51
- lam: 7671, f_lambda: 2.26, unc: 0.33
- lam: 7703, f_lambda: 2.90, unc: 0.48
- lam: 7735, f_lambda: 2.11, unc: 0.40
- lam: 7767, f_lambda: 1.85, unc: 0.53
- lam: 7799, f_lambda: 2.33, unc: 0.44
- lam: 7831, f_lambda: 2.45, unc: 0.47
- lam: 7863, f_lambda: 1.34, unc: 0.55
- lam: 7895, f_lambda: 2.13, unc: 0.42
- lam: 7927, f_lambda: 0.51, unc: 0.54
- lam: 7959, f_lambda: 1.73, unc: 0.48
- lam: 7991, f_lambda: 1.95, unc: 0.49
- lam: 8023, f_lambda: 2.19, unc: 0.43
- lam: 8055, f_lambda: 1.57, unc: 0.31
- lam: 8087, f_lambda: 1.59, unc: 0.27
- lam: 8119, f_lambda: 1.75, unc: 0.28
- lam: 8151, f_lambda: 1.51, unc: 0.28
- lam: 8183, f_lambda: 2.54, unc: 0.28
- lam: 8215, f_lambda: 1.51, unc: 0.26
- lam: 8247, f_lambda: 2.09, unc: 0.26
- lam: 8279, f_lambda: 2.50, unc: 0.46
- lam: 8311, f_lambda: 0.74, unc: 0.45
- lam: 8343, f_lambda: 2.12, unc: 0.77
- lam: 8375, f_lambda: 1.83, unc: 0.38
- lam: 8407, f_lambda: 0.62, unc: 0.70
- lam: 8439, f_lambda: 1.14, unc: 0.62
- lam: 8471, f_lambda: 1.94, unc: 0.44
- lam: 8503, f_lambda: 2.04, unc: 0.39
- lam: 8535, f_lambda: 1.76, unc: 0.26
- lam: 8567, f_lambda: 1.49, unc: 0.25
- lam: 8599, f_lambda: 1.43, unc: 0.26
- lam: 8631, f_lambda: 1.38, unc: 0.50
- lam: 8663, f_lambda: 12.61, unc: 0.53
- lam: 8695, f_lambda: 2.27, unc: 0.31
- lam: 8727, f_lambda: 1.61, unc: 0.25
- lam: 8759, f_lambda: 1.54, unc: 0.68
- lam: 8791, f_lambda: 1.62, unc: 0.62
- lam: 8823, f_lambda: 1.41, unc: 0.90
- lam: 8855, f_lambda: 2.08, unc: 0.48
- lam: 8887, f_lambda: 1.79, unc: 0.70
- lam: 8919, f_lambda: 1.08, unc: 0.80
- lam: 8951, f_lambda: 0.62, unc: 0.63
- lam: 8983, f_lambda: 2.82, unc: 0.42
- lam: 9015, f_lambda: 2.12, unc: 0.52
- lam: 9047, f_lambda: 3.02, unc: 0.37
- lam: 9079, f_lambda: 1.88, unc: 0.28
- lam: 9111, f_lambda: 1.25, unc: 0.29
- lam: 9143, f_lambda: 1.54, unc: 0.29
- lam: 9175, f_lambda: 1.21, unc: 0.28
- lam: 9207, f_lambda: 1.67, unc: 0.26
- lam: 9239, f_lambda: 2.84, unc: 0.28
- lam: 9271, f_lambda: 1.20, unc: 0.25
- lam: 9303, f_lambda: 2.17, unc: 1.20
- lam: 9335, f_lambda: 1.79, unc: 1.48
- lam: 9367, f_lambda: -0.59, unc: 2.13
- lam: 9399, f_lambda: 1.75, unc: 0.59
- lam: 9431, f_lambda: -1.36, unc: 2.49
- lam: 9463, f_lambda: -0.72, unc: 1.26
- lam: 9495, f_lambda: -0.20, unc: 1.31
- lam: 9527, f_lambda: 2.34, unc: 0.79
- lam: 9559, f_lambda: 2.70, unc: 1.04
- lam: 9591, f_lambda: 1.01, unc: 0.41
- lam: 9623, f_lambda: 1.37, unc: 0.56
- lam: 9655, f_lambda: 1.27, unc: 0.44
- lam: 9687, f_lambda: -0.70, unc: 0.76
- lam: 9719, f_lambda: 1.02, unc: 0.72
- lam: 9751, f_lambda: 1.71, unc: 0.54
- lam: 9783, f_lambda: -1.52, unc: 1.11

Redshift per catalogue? 1.325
